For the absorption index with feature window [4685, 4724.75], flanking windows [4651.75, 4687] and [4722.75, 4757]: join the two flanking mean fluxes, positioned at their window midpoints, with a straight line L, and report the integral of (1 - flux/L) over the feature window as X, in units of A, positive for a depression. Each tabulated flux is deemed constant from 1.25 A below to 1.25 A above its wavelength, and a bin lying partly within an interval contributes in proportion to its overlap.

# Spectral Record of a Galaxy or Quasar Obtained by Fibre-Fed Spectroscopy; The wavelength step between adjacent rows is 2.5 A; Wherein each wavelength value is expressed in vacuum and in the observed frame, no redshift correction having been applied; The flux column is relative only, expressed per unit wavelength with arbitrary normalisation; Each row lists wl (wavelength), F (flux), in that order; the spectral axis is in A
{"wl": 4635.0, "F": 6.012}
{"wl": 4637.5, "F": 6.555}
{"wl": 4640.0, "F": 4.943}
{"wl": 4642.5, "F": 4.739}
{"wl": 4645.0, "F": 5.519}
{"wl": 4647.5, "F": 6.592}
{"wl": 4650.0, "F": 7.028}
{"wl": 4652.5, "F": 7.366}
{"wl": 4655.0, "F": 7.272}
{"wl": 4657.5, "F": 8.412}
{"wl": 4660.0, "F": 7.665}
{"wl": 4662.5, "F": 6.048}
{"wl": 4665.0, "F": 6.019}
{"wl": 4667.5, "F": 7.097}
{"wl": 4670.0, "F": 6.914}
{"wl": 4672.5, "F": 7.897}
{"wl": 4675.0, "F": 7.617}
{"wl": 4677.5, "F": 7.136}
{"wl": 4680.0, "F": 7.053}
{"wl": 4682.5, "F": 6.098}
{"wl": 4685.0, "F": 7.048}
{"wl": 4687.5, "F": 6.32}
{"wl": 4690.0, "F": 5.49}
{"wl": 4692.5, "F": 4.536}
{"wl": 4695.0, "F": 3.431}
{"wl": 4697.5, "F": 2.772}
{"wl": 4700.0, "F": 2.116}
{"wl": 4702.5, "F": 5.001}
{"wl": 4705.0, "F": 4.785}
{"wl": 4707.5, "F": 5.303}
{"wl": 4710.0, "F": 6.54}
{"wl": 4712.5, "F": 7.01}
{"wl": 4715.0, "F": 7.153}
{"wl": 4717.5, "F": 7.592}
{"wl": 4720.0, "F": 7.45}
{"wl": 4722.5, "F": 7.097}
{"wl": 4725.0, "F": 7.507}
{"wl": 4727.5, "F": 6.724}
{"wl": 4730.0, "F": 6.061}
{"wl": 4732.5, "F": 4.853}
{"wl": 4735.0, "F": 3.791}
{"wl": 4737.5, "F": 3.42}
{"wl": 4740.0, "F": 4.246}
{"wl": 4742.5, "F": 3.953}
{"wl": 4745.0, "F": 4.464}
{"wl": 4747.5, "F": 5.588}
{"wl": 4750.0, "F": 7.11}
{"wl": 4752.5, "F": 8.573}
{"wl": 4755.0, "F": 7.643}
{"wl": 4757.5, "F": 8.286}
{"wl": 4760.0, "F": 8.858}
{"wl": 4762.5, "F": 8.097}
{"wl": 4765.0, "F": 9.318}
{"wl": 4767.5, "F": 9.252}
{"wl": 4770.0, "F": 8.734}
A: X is 4.9 A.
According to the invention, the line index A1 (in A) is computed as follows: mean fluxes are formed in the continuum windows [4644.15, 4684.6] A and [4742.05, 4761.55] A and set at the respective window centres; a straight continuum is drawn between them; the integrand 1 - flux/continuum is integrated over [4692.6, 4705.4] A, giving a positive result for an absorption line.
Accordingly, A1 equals 6.1 A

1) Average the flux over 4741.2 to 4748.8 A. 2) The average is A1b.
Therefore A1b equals 4.68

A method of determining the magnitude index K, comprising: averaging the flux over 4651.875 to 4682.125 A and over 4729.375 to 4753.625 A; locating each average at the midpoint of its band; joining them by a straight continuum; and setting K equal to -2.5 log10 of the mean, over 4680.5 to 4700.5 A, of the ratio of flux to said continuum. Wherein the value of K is 0.32 mag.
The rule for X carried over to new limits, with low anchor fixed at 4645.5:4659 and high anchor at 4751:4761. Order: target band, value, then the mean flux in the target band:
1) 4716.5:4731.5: 1.77 A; 7.03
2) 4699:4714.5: 5.03 A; 5.27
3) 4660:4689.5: 2.47 A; 6.84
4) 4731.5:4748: 7.85 A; 4.27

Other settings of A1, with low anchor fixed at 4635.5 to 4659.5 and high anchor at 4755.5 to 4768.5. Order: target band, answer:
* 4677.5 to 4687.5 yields 0.6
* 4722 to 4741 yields 6.3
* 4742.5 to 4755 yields 3.2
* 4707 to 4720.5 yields 1.5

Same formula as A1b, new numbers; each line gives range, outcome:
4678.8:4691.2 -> 6.4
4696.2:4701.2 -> 2.46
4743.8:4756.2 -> 6.68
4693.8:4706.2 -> 3.62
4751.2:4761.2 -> 8.33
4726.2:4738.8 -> 4.98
